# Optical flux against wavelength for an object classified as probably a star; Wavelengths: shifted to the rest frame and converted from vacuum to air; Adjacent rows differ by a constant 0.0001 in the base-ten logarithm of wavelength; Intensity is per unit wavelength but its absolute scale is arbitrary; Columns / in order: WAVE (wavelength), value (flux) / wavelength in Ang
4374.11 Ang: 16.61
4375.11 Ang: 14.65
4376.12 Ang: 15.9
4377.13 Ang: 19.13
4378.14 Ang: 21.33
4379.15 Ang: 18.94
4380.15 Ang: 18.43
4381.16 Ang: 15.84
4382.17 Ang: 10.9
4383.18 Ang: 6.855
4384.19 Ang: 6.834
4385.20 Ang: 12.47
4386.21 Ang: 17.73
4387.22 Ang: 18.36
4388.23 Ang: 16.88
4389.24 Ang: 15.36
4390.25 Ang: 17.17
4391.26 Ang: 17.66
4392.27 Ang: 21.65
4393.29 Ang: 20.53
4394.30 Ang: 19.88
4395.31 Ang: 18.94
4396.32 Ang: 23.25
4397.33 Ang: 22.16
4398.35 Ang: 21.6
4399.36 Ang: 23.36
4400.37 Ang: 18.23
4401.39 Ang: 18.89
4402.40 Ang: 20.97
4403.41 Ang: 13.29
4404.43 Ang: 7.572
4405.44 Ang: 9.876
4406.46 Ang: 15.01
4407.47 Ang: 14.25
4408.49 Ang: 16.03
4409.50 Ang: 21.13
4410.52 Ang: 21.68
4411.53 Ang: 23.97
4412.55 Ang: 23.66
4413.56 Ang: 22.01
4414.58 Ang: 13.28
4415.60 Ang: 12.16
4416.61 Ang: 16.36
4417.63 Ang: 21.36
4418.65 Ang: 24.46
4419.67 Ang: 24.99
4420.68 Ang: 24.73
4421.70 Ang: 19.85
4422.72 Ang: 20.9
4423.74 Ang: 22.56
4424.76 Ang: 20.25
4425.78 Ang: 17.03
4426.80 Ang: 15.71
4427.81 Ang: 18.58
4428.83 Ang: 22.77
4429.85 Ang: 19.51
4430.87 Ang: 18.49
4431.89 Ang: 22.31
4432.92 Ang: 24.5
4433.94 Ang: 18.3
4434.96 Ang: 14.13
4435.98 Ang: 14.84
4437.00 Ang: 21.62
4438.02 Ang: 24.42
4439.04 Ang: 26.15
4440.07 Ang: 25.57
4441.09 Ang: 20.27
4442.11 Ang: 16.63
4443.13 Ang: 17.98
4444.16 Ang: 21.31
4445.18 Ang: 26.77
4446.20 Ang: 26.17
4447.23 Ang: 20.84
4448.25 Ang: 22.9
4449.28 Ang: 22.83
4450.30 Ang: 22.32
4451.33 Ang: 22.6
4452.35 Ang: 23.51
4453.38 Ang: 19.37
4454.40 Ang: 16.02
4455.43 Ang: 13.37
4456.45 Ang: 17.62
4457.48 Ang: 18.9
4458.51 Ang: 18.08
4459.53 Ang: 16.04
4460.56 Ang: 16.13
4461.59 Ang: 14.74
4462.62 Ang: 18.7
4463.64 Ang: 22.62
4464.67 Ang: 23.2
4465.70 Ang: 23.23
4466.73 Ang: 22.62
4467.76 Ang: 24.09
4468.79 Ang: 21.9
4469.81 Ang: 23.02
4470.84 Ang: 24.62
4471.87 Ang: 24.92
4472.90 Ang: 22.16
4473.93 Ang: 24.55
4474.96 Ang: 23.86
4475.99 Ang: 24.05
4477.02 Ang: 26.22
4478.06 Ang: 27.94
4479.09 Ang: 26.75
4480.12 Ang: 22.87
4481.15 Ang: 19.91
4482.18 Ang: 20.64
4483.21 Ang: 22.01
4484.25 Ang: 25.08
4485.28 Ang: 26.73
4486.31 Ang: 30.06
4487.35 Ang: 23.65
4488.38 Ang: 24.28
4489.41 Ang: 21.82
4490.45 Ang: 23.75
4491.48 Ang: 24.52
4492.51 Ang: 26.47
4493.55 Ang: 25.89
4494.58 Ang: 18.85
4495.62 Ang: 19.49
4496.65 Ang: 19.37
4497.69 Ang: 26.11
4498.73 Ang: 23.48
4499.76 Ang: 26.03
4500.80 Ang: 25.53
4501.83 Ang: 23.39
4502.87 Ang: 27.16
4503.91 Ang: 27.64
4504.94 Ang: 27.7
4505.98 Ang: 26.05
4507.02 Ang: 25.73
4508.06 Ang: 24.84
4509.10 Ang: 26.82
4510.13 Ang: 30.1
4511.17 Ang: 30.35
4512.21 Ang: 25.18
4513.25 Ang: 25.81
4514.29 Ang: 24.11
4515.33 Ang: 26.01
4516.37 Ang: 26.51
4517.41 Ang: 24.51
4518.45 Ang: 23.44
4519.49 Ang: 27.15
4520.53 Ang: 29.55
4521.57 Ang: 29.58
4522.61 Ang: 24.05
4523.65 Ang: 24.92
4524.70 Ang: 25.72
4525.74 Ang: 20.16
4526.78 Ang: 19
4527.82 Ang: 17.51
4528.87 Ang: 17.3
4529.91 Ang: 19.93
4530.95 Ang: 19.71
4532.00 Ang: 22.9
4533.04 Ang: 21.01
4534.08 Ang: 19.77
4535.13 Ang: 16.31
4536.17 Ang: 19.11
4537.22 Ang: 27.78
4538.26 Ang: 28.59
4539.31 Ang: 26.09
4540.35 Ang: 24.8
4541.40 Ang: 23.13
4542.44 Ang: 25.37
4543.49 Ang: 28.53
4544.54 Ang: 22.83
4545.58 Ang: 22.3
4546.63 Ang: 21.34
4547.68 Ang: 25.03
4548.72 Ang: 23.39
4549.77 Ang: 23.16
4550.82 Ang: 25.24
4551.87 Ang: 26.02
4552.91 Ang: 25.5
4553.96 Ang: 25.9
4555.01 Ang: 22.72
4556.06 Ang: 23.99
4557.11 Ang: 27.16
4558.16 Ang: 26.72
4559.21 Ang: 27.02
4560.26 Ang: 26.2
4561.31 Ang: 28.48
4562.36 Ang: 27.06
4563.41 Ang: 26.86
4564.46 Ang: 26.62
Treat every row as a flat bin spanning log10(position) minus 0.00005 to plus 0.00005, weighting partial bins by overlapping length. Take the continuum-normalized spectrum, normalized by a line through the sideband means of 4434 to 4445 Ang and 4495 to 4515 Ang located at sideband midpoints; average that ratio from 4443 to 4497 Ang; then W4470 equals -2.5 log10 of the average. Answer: 0.03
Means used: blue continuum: 20.4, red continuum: 25.5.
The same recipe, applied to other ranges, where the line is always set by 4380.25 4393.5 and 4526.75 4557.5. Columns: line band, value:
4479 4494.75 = -0.18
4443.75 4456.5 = -0.16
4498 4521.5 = -0.22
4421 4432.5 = -0.16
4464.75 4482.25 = -0.21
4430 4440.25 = -0.18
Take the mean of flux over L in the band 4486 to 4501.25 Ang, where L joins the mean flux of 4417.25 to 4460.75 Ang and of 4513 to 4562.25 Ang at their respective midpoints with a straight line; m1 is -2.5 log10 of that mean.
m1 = -0.063 mag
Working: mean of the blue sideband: 20.6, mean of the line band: 23.9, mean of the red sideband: 24.1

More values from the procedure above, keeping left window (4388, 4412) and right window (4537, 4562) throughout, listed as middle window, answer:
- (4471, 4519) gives -0.10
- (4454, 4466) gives 0.17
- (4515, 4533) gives 0.03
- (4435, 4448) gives -0.07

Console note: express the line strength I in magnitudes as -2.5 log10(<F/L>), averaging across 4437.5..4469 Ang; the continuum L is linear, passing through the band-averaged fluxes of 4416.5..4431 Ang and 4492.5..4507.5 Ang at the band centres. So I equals 0.064 mag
